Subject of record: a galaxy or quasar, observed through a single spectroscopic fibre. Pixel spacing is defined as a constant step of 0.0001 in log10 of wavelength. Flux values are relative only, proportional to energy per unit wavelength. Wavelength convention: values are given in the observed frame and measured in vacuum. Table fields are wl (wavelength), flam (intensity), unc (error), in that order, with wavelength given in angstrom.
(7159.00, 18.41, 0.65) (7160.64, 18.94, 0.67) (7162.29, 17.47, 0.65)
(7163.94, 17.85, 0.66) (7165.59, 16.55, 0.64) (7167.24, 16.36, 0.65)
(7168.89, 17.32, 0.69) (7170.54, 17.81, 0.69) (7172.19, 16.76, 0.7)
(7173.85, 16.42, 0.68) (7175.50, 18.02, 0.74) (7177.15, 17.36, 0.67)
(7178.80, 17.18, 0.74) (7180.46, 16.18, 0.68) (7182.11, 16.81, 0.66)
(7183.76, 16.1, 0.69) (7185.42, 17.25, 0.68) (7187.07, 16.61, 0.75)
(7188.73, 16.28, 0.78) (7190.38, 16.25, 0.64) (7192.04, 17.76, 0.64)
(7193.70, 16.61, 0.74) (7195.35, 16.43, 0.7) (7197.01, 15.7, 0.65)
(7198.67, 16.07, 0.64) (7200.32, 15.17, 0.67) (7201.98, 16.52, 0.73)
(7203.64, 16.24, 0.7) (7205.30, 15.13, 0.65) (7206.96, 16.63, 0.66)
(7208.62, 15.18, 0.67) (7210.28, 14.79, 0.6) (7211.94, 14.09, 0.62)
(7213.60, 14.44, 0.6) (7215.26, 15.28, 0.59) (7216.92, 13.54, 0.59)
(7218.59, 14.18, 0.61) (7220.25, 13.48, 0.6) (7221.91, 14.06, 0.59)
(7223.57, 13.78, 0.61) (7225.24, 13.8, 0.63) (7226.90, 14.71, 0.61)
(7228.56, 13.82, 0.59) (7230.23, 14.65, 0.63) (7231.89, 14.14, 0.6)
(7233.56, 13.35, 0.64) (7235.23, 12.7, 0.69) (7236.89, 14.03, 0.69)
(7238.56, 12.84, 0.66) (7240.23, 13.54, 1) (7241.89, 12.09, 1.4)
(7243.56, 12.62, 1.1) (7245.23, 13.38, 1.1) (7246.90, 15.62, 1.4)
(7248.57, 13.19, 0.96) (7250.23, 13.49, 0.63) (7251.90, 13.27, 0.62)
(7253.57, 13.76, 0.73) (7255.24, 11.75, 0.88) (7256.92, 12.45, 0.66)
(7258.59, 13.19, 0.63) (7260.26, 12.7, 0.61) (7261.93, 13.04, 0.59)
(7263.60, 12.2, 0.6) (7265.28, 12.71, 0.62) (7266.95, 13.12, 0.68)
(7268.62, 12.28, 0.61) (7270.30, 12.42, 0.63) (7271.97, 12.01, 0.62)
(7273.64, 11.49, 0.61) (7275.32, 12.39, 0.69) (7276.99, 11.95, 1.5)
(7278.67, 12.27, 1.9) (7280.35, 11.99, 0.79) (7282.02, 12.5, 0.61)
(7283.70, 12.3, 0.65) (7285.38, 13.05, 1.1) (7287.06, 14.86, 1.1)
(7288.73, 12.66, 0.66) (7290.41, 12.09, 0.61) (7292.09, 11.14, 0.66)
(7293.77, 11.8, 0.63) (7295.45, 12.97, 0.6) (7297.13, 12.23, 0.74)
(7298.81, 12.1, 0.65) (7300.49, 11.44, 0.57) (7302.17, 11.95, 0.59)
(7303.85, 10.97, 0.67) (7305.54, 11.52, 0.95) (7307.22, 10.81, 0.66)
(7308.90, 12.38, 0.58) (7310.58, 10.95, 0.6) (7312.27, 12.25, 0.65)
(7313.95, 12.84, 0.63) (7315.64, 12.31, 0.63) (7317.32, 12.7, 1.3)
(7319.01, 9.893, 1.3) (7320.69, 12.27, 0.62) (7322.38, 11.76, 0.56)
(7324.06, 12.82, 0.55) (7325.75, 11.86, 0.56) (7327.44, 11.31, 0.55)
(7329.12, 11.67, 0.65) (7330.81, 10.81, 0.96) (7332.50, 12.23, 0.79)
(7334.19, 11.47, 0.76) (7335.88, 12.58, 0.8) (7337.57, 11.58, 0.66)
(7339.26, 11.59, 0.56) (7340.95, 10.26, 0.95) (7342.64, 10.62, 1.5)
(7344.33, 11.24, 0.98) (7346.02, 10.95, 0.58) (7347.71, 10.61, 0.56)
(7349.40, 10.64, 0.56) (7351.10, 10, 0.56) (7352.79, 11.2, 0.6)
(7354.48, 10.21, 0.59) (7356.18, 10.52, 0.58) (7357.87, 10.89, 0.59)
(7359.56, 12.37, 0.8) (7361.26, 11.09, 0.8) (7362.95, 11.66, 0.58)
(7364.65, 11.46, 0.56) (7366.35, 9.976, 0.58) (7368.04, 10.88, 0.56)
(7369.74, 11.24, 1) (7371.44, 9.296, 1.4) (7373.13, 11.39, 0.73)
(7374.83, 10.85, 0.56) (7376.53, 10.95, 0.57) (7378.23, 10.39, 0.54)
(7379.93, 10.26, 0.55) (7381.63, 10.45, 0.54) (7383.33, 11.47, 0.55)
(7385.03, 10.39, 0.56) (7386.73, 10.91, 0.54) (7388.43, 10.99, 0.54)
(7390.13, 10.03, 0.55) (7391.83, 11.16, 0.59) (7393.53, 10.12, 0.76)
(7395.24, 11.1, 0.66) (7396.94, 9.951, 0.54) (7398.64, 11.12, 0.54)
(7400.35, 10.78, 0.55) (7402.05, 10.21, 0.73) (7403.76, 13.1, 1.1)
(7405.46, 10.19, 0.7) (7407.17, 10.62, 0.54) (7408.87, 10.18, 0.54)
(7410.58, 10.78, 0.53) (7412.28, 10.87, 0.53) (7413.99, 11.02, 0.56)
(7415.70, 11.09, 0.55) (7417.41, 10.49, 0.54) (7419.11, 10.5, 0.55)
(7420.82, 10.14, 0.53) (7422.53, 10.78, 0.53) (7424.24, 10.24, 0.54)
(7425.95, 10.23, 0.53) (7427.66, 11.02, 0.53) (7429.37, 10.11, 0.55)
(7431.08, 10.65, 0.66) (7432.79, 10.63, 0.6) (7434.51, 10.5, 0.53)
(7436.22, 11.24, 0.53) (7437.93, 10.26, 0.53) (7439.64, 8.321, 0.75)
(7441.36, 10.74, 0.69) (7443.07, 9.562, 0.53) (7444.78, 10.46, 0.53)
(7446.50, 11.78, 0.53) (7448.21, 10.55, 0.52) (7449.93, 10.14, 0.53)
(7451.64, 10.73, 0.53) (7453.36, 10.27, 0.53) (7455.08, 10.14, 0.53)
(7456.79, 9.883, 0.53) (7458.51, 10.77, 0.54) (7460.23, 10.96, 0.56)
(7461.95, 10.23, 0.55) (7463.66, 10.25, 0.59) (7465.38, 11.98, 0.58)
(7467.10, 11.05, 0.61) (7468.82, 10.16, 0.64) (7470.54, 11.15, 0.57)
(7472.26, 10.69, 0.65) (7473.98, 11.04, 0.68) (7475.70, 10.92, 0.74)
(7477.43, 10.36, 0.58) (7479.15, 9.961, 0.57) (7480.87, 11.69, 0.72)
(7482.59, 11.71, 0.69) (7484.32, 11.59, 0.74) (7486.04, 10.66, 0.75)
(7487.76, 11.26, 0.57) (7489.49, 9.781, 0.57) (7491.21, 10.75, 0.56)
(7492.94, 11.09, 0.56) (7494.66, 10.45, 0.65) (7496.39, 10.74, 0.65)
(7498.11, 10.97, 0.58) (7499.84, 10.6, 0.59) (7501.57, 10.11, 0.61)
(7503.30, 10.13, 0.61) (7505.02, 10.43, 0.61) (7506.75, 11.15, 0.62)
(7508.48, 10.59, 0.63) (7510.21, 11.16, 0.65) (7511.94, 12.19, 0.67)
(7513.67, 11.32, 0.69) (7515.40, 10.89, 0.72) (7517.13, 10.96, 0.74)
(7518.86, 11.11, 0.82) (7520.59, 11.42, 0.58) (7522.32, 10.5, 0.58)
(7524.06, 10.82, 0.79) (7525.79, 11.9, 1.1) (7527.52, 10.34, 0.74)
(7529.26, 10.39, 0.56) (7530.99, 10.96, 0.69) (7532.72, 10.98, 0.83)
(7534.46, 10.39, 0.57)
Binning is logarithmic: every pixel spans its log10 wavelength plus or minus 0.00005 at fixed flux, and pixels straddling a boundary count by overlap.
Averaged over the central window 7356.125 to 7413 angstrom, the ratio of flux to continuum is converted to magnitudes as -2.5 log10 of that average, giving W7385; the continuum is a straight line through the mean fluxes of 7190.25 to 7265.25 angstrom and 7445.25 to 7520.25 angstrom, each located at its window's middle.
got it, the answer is 0.12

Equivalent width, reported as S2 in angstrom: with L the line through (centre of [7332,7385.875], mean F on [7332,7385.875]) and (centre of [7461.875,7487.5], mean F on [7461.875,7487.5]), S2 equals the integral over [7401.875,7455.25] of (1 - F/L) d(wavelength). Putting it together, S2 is 1.9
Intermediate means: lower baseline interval 11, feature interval 10.6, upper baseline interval 10.9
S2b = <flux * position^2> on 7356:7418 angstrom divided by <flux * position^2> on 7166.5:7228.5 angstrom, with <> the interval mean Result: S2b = 0.7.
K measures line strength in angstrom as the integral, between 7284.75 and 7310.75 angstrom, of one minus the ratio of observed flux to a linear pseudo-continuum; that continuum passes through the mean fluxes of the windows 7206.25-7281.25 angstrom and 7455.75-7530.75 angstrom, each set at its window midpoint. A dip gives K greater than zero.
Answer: 1.5 angstrom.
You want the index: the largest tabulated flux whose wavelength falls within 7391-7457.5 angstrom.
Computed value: 13.1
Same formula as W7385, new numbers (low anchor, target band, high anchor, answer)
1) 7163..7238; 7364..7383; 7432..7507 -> 0.16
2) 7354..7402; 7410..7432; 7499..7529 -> 0.02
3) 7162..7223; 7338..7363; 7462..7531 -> 0.22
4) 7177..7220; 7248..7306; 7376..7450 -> 0.12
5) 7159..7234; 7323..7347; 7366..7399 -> 0.05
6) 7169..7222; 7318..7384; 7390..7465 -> 0.12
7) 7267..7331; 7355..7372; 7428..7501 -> 0.05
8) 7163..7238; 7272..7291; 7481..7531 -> 0.15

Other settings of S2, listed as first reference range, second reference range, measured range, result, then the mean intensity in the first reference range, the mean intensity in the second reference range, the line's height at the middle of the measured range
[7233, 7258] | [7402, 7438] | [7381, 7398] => 0.7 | 13.2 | 10.7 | 11.1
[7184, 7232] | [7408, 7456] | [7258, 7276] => 2.0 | 15.3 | 10.5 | 14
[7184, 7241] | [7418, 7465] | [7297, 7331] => 3.1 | 15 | 10.4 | 13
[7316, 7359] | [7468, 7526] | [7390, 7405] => 0.4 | 11.3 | 10.9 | 11.1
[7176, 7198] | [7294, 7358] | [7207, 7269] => 4.9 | 16.7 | 11.5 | 14.8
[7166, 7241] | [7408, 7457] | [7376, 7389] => 0.9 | 15.5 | 10.5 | 11.6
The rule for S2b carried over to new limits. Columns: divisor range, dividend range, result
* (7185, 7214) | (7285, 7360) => 0.75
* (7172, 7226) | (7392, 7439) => 0.72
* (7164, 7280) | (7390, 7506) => 0.78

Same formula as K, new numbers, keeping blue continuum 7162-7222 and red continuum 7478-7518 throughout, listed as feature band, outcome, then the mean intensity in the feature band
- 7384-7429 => 6.33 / 10.7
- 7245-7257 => 1.34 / 13.4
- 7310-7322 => 1.79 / 11.9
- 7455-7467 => 0.88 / 10.7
